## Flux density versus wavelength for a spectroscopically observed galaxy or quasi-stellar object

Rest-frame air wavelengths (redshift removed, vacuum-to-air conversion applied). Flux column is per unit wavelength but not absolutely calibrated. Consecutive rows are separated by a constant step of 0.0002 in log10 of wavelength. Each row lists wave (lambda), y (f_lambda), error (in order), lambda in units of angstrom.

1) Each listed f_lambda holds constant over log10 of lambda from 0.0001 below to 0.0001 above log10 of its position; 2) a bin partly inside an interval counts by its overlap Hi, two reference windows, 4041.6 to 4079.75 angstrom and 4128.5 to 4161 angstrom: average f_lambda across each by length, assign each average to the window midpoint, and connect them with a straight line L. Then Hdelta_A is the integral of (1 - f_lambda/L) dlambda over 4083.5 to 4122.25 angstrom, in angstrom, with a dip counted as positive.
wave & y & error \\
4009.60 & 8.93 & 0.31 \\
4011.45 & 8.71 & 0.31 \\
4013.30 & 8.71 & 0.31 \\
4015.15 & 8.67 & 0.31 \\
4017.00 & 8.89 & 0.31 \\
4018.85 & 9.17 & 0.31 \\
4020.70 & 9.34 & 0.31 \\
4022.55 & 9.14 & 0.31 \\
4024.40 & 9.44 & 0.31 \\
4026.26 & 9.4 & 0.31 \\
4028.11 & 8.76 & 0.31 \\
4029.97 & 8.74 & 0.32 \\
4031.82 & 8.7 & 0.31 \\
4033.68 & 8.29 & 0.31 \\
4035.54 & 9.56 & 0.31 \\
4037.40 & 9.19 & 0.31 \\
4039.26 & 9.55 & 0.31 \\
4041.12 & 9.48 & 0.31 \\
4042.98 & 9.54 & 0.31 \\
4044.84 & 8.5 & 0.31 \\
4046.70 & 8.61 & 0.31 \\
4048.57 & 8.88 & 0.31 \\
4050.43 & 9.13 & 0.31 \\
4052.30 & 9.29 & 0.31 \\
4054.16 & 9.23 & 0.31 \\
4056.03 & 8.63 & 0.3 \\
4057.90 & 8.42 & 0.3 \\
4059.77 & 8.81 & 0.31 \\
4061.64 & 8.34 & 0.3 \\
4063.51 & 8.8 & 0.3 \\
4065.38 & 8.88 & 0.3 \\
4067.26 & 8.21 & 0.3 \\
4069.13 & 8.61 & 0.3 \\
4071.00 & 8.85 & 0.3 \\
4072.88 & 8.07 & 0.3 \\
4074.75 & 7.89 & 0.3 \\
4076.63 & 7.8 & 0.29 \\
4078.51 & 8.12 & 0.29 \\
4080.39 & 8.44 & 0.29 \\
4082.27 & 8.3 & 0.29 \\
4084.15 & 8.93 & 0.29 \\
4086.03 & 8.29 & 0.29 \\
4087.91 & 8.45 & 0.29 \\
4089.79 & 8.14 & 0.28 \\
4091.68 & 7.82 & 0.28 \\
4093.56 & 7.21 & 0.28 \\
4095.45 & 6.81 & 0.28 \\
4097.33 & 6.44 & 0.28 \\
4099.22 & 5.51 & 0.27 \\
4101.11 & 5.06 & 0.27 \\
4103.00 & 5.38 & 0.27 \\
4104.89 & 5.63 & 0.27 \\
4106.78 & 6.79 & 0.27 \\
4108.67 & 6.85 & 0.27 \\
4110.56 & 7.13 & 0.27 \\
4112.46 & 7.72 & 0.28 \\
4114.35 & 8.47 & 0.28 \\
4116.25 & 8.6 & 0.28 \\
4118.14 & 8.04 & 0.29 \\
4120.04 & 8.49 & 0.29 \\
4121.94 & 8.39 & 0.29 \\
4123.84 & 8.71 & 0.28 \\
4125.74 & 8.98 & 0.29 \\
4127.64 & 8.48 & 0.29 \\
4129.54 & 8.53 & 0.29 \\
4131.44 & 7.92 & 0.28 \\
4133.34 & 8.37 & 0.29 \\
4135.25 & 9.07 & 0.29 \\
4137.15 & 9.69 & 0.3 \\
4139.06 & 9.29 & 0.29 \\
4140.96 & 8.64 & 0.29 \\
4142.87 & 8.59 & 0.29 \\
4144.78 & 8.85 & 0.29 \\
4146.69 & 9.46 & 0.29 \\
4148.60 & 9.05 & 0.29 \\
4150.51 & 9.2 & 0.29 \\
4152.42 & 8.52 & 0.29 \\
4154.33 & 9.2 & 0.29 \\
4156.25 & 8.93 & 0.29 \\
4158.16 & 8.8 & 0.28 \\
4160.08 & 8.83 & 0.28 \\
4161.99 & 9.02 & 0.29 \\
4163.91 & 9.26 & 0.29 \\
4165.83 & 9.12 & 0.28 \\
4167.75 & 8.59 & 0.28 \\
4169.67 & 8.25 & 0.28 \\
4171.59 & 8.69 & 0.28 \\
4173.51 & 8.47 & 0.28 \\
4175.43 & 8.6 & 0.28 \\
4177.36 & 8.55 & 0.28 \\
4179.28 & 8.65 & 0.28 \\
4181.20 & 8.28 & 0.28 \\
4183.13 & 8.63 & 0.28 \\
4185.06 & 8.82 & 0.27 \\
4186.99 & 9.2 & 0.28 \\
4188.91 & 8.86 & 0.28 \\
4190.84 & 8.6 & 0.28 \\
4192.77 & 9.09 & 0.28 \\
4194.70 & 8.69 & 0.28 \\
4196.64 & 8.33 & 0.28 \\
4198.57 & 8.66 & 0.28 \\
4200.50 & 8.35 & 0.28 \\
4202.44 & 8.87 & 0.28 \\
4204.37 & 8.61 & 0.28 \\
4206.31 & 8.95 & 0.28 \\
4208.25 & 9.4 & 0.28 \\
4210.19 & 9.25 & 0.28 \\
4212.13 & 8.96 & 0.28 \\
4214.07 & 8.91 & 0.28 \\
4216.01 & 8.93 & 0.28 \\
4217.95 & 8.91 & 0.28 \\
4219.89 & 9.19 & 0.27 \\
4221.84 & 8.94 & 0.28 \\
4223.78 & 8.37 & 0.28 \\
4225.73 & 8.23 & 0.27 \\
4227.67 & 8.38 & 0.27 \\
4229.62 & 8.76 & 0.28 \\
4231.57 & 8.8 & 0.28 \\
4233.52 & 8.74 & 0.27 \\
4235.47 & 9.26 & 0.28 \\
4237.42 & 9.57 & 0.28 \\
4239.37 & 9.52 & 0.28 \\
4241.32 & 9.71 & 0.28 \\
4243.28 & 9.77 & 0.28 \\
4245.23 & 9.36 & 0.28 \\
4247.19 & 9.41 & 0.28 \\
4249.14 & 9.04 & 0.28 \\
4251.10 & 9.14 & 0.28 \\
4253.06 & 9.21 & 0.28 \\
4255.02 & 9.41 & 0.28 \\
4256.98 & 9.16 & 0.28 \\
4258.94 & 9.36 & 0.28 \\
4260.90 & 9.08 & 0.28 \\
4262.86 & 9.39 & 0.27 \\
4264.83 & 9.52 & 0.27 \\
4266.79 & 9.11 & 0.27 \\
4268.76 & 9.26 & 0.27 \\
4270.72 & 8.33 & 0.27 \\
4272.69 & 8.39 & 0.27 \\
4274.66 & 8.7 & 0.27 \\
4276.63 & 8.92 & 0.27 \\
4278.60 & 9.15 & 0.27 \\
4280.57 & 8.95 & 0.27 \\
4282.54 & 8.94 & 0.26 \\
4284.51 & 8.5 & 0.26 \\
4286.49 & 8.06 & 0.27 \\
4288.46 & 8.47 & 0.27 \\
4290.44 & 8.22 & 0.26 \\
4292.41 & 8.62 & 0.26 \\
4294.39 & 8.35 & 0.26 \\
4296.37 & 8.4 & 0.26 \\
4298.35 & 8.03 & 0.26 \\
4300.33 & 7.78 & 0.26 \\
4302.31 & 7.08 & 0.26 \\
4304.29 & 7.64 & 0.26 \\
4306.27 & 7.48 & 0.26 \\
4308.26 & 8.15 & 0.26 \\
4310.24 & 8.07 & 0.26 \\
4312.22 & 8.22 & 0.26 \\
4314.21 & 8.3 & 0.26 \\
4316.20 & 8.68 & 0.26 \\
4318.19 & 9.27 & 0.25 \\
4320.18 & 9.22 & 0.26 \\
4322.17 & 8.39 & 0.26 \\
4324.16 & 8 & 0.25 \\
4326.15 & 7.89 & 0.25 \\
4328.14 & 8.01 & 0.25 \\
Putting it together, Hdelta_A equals 6.4 angstrom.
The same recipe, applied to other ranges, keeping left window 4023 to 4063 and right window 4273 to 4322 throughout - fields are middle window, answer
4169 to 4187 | 0.15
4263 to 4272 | -0.65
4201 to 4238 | -1.37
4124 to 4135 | 0.33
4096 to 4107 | 3.82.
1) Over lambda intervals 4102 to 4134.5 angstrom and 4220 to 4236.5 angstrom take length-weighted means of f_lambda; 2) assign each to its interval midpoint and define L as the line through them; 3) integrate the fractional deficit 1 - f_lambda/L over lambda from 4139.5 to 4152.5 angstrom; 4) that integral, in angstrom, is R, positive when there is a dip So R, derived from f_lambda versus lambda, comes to -1.5 angstrom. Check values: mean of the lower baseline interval 7.8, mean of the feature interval 8.95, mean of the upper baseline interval 8.71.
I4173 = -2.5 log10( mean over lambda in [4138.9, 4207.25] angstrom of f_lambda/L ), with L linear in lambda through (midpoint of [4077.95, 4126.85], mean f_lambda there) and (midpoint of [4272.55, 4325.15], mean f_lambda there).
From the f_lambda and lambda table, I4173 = -0.12 mag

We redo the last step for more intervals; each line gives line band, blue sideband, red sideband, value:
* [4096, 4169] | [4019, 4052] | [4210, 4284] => 0.11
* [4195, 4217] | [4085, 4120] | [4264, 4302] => -0.11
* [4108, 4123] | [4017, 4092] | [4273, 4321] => 0.09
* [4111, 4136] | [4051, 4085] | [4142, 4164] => 0.05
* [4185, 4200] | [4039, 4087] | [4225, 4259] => 0.03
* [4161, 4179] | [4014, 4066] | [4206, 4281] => 0.04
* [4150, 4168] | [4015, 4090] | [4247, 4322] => -0.03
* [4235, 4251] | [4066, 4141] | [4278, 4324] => -0.15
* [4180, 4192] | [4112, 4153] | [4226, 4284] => 0.02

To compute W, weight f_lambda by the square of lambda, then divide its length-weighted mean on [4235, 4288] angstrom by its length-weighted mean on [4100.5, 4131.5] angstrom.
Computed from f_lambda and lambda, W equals 1.3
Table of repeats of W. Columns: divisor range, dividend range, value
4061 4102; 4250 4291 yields 1.24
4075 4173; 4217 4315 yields 1.14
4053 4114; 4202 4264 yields 1.26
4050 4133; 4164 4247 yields 1.18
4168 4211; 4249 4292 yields 1.06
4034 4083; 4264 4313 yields 1.08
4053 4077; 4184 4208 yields 1.10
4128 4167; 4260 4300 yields 1.04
